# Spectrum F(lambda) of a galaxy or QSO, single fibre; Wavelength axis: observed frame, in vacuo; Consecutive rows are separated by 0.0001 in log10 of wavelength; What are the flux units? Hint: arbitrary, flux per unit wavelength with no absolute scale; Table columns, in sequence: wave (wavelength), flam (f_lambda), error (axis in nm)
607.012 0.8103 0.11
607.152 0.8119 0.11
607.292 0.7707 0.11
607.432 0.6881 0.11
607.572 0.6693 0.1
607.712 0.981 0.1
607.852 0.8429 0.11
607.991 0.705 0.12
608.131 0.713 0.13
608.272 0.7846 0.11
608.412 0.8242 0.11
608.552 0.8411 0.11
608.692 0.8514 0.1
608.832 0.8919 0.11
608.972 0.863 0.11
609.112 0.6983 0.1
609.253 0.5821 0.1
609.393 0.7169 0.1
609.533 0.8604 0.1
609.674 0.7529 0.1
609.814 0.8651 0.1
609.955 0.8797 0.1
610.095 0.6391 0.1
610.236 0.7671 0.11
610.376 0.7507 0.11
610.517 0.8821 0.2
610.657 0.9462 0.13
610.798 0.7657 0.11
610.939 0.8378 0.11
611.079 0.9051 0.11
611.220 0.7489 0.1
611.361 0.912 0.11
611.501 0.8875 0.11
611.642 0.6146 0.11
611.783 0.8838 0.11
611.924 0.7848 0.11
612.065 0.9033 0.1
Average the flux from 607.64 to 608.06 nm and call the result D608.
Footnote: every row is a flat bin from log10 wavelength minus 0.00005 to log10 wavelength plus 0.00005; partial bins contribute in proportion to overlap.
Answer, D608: 0.844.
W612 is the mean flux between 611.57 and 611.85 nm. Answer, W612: 0.747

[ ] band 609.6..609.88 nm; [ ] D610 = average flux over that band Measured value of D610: 0.808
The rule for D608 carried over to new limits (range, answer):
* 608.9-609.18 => 0.783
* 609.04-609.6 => 0.714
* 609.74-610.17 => 0.794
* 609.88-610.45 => 0.76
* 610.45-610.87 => 0.864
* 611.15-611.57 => 0.851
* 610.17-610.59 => 0.803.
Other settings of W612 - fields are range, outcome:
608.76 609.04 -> 0.879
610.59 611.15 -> 0.863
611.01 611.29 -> 0.826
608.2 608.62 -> 0.815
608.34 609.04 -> 0.855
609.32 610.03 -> 0.813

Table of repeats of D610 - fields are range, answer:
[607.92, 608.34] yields 0.735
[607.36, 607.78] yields 0.778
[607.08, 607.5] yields 0.756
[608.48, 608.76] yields 0.847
